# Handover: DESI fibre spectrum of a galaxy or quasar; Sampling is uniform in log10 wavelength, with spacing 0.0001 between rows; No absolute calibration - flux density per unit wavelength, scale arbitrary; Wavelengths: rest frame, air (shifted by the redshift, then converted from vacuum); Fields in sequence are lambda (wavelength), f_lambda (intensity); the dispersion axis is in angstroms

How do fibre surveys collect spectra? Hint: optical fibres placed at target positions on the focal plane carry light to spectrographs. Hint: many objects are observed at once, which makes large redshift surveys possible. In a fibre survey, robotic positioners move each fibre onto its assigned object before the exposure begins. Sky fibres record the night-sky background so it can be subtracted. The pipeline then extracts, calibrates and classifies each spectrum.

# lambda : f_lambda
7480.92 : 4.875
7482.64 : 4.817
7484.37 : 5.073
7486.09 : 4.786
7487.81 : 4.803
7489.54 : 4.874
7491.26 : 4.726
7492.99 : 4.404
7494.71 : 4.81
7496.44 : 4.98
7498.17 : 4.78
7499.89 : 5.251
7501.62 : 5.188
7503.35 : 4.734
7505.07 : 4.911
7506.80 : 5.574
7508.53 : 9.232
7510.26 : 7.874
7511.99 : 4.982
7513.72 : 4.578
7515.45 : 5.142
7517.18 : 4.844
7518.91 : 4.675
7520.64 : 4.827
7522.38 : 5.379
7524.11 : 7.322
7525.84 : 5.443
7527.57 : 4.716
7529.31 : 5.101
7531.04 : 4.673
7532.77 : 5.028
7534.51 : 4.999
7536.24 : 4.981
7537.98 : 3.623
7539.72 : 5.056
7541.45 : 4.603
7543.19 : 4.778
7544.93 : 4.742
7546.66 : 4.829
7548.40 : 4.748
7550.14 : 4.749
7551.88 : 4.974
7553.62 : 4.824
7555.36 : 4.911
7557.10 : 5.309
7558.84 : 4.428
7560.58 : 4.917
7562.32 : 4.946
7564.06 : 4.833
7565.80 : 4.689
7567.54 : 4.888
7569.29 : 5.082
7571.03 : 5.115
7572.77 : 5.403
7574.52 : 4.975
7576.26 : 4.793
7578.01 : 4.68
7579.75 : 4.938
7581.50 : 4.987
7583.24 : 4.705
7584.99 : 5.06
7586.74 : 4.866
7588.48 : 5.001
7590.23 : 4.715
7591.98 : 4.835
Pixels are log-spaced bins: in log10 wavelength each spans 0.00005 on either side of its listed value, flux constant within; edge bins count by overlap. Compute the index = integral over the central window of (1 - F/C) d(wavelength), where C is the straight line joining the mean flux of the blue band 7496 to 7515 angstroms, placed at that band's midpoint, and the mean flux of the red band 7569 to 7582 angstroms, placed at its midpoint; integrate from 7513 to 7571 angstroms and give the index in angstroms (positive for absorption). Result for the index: 4.1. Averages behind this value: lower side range 5.65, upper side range 4.99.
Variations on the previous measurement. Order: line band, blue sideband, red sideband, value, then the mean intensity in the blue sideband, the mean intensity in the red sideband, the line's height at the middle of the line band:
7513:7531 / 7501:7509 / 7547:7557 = 0.89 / 5.79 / 4.87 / 5.46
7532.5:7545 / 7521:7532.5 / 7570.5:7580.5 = 1.37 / 5.39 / 4.98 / 5.29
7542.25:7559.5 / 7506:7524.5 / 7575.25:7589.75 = 1.57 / 5.82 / 4.88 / 5.32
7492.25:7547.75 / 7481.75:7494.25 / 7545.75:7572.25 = -4.10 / 4.79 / 4.89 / 4.83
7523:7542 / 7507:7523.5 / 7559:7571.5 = 1.38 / 5.74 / 4.89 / 5.45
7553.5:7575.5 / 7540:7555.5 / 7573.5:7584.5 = -0.54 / 4.8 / 4.86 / 4.83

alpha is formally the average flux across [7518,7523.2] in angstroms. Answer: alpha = 4.95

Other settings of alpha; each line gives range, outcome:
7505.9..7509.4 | 7.37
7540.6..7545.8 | 4.71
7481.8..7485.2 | 4.93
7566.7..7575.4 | 5.09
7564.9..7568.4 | 4.79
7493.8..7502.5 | 5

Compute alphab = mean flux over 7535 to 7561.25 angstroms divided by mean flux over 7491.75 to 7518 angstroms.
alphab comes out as 0.88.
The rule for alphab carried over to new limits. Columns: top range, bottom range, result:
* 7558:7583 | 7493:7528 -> 0.90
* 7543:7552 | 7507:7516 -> 0.76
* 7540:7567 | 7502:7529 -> 0.86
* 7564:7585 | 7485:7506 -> 1.01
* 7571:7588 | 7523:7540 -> 0.97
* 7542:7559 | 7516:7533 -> 0.93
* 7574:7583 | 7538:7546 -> 1.04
